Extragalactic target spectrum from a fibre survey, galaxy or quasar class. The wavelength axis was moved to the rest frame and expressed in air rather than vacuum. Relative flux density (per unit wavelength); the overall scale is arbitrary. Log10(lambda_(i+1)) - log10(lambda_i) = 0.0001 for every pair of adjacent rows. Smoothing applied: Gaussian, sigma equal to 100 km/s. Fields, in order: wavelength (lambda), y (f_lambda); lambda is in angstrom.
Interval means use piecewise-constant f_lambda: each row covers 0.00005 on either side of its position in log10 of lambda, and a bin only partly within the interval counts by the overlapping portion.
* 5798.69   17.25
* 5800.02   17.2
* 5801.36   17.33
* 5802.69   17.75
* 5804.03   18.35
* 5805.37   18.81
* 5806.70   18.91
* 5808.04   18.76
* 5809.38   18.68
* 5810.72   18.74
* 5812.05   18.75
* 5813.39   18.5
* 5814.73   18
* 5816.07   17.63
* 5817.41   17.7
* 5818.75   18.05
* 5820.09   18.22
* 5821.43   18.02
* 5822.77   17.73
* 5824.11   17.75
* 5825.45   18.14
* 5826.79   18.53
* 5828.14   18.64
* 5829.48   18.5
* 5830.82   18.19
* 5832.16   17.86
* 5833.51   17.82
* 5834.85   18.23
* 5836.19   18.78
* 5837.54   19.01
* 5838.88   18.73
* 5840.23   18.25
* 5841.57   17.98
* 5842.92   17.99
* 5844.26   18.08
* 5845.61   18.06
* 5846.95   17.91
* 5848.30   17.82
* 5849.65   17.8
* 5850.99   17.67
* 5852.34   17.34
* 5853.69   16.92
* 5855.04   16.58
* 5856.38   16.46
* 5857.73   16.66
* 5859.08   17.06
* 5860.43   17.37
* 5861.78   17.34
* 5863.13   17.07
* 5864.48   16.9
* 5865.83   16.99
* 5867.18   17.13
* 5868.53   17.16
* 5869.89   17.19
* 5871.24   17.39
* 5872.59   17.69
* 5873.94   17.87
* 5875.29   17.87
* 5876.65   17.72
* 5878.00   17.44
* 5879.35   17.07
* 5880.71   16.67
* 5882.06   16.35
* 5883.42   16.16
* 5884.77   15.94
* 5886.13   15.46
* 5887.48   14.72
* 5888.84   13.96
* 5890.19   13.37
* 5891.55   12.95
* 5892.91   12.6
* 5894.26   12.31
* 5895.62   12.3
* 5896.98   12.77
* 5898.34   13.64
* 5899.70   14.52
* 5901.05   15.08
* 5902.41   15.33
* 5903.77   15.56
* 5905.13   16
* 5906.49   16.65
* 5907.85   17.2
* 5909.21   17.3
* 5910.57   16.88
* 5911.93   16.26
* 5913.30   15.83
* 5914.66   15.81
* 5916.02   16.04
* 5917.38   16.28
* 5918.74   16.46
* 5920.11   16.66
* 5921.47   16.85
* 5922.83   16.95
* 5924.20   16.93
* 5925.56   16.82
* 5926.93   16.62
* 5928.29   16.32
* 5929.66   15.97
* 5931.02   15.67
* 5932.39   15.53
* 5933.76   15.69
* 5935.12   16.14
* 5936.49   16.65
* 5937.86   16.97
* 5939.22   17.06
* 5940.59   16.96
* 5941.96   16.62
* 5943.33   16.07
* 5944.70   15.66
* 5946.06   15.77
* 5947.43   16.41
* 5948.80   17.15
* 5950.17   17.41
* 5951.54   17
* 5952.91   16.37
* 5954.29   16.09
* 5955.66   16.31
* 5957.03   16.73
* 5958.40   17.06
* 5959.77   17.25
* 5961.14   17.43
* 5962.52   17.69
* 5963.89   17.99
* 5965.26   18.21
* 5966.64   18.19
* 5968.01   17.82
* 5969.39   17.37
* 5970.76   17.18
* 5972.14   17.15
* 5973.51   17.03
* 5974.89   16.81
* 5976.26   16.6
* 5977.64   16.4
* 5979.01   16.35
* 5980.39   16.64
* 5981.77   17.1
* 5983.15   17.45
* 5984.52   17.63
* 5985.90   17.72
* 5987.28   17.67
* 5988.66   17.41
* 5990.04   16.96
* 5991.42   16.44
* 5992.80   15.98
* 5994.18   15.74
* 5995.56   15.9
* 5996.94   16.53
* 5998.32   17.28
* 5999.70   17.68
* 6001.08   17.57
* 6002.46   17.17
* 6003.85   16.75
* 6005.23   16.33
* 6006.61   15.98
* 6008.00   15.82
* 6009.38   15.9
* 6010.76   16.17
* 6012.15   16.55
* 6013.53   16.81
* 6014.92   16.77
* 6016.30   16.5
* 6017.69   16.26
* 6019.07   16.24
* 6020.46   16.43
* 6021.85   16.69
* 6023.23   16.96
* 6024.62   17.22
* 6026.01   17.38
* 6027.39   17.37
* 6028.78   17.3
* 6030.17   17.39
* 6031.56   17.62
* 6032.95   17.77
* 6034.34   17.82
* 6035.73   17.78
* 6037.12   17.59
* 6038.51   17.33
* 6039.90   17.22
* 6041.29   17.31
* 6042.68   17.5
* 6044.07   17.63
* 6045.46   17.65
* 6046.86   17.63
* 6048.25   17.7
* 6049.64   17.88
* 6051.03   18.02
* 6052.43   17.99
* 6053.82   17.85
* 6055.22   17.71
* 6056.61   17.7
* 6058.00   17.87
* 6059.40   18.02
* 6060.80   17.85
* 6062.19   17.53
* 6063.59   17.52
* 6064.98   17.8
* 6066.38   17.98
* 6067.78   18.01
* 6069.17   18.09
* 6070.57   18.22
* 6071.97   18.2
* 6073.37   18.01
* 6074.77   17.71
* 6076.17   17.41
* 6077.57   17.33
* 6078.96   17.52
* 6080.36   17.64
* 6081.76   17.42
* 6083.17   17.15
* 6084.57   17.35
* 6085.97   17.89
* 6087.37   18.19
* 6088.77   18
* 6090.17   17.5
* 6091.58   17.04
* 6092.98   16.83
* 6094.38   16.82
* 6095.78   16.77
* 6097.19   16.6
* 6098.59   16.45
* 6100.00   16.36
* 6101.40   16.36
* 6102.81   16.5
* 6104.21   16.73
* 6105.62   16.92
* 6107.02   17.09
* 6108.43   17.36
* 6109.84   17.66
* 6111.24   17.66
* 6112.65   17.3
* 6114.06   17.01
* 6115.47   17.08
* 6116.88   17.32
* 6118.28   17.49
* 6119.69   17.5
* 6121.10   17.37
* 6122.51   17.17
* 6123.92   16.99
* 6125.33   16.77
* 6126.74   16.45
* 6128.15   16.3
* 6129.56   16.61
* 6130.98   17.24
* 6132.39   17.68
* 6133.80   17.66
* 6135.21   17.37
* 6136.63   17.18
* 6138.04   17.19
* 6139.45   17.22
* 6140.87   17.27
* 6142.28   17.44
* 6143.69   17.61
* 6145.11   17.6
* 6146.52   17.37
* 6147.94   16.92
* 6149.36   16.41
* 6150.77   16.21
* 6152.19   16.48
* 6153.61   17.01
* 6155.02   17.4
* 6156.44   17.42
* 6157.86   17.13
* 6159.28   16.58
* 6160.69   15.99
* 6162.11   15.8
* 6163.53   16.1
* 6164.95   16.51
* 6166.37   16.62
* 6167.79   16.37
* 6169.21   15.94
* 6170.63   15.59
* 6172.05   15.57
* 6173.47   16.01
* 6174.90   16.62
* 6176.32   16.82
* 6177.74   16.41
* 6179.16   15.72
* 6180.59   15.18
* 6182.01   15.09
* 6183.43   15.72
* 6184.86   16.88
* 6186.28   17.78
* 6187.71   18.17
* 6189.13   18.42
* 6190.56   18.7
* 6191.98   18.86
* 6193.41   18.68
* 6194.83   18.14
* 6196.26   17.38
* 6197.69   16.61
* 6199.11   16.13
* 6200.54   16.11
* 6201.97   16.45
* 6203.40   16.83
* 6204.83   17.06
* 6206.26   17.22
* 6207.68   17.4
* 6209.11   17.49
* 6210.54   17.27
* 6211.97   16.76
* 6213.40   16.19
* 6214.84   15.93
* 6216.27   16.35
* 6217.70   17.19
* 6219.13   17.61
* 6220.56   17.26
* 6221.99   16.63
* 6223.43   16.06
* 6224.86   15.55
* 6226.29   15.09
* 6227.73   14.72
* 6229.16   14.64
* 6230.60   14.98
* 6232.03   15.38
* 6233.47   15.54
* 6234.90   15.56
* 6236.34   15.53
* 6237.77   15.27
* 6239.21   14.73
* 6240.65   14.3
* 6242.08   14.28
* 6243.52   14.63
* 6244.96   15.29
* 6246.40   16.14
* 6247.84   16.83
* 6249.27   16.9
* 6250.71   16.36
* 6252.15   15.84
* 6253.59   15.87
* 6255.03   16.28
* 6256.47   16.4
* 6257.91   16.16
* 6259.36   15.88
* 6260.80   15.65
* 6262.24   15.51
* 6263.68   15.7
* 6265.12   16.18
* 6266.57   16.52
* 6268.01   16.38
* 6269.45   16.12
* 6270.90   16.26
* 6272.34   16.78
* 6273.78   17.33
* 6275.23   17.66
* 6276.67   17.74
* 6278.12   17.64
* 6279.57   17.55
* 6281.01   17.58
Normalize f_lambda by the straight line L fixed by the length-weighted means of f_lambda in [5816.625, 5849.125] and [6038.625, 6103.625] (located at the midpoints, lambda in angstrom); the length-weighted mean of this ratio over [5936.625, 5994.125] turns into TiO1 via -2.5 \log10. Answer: 0.05 mag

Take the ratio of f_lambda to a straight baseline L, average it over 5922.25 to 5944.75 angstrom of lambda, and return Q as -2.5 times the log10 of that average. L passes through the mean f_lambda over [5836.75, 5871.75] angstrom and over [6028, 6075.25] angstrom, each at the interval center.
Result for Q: 0.08 mag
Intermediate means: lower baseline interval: 17.5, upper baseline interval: 17.7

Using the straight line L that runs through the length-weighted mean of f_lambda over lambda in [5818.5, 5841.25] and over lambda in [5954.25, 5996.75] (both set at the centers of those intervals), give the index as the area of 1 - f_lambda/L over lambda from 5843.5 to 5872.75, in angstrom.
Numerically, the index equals 1.2 angstrom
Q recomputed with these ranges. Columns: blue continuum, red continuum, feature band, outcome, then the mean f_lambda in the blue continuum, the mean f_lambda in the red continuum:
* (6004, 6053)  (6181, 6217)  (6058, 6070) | -0.05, 17.1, 17.1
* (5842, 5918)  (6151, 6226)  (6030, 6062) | -0.07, 16.3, 16.7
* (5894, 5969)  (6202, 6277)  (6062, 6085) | -0.09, 16.3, 16.1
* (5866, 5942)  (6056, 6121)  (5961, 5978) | -0.06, 16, 17.4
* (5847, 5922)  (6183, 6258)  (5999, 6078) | -0.07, 16.2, 16.4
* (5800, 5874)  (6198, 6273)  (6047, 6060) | -0.06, 17.9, 16.1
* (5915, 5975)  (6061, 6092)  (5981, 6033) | 0.02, 16.8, 17.7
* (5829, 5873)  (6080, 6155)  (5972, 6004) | 0.03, 17.6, 17.1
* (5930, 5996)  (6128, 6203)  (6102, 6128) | -0.02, 16.8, 16.9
